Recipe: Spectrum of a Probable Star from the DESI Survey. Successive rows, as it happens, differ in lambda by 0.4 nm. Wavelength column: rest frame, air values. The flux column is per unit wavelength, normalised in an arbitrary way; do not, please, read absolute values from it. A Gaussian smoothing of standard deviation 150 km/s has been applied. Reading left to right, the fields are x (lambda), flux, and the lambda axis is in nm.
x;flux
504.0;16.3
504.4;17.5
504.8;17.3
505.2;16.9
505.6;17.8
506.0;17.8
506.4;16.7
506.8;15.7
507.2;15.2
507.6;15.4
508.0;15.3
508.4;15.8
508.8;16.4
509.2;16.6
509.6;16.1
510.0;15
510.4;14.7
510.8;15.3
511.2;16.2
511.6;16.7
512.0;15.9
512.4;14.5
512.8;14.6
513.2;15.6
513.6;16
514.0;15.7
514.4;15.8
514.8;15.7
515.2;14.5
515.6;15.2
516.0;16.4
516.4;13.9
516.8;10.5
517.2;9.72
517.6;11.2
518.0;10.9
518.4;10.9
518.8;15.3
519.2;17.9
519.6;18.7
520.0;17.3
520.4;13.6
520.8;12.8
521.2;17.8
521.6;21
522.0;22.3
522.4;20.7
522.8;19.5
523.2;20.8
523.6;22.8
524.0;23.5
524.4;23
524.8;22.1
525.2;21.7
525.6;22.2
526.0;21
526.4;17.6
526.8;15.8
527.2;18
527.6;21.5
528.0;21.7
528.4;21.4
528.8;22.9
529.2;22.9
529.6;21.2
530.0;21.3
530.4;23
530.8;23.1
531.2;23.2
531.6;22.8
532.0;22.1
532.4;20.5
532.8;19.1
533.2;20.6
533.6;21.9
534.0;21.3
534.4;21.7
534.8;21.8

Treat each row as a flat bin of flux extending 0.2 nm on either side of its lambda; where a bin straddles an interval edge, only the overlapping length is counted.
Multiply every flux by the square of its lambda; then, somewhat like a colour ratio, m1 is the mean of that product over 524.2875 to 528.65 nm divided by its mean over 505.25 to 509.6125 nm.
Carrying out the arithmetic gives 1.4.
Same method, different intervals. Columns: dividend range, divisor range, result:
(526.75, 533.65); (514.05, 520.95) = 1.58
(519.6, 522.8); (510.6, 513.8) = 1.20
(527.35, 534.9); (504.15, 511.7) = 1.47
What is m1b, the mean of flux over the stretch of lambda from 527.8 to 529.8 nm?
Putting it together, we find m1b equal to 22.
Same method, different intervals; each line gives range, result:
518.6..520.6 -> 16.6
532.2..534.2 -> 20.7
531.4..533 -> 21.1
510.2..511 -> 15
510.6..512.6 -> 15.7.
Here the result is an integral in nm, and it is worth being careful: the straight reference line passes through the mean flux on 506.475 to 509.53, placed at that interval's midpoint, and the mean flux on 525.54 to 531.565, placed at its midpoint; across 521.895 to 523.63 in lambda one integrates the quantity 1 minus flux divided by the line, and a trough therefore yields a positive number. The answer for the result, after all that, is -0.120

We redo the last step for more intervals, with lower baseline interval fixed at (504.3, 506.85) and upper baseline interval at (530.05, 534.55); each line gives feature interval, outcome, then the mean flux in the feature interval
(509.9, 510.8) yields 0.15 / 14.9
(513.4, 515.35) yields 0.32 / 15.6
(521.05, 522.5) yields -0.04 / 20.5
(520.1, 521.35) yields 0.31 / 14.8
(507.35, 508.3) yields 0.12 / 15.4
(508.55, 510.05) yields 0.14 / 16.1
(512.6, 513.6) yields 0.17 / 15.3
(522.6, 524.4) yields -0.14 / 21.8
